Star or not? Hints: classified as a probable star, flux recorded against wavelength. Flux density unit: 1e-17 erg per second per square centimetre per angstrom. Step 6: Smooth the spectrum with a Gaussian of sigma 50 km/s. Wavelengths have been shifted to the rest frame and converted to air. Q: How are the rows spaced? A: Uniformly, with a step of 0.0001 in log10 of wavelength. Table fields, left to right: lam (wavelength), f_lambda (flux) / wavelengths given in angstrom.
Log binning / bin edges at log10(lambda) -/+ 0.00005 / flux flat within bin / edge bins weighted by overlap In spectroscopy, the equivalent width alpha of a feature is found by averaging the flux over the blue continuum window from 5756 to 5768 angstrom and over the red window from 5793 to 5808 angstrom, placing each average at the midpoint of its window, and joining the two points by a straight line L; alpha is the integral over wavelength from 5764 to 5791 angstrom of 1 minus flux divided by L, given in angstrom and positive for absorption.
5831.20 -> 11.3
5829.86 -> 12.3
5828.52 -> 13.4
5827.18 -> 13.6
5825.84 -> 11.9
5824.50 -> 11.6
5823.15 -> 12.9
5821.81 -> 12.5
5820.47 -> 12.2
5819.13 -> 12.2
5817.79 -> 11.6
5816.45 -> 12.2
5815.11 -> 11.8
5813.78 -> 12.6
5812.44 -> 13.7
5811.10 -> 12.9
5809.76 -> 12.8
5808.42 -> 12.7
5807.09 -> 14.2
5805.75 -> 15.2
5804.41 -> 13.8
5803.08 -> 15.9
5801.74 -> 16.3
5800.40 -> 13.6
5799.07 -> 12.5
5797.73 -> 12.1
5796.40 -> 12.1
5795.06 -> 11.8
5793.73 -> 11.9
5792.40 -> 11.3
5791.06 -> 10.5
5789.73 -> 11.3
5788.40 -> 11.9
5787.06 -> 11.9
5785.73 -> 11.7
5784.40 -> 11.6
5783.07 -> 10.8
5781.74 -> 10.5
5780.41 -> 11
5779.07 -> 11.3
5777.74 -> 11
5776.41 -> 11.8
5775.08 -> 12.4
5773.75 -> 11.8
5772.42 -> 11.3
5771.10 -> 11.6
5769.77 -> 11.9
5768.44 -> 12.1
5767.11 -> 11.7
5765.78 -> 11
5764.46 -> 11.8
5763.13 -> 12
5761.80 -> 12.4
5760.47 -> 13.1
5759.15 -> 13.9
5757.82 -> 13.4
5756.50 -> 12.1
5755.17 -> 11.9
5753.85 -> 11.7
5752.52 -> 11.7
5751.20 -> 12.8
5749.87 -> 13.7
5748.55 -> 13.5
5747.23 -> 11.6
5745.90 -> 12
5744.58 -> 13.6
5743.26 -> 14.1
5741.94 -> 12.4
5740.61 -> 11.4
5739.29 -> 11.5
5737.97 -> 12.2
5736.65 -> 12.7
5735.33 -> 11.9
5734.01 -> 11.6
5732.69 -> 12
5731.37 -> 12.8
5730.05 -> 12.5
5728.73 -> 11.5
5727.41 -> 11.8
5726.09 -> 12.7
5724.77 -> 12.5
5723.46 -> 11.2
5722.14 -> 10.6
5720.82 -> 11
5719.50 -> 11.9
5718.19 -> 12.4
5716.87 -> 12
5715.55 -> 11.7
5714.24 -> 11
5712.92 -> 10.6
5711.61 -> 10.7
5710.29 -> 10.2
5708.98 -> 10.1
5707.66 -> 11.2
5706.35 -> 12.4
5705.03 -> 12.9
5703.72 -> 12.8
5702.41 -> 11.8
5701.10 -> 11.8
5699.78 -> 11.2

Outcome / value 2.85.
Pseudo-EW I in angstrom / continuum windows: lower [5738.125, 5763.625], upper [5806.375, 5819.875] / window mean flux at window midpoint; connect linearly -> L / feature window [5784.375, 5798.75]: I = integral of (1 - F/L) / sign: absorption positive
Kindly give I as 1.1 angstrom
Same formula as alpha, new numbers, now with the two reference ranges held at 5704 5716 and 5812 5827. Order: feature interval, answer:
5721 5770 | -2.76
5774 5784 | 0.53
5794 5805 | -1.21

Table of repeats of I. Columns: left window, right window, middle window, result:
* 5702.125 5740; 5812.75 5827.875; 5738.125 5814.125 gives -2.0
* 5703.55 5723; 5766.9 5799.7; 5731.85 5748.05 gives -1.1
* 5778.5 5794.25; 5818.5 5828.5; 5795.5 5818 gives -2.6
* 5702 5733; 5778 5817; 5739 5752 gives -0.8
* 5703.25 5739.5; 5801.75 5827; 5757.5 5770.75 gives 0.0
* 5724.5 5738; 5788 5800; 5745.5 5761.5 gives -0.8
